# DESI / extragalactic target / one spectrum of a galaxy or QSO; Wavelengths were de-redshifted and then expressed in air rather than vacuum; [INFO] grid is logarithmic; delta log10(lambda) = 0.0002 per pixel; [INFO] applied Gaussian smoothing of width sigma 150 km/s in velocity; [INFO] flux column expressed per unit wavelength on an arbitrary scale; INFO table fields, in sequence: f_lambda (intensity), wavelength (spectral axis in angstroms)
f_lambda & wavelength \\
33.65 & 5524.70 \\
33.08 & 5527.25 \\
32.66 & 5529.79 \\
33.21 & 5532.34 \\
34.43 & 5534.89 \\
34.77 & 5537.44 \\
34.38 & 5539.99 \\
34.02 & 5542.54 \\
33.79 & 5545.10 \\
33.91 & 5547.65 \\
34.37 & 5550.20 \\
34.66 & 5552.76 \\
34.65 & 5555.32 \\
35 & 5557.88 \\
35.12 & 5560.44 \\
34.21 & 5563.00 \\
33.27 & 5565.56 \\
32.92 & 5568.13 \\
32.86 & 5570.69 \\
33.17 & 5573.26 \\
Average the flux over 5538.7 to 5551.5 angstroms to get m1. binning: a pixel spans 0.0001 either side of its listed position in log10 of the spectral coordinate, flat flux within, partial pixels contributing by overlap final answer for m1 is 34.1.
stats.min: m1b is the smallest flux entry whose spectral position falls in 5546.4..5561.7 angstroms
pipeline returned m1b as 33.91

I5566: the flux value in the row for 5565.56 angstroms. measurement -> 33.27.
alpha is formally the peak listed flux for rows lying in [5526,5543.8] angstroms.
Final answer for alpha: 34.77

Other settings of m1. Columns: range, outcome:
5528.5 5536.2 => 33.4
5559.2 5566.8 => 34.2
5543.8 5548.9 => 33.8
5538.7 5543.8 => 34.2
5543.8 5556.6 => 34.3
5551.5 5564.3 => 34.7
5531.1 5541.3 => 34.2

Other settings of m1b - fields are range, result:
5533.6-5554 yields 33.79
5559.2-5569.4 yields 32.92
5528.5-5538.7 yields 32.66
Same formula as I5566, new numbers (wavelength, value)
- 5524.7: 33.65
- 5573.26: 33.17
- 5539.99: 34.38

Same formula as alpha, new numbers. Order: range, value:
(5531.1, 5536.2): 34.43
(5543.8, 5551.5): 34.37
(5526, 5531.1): 33.08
